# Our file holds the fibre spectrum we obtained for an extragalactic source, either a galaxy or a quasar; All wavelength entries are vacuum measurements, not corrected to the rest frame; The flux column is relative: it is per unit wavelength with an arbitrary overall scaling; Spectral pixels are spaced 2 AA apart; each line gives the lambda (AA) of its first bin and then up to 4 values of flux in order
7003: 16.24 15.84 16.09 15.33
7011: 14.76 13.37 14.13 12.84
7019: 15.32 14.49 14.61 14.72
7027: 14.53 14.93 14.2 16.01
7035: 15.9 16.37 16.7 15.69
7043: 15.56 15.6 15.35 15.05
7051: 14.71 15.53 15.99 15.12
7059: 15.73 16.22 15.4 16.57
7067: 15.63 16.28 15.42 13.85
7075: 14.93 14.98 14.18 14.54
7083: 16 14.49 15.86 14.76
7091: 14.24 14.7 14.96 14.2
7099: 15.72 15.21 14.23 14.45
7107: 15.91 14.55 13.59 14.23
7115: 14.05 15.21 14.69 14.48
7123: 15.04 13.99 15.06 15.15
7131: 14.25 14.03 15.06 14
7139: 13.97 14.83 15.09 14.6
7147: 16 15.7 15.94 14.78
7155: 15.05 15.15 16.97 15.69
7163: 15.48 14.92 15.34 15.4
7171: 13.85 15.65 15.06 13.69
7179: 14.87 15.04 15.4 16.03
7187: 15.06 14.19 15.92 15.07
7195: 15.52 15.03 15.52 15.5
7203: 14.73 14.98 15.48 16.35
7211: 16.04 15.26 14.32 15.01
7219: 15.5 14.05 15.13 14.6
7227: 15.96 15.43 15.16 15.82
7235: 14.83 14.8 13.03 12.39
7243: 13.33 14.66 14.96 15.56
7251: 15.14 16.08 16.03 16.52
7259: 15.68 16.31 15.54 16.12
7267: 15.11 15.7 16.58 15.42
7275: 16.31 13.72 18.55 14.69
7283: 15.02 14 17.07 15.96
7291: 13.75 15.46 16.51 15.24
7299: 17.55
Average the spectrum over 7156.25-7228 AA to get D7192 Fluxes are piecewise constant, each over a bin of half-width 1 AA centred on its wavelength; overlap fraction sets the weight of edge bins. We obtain 15.2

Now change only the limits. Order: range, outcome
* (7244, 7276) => 15.7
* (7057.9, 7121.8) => 15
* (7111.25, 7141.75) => 14.5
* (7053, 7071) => 15.8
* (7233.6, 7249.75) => 14.2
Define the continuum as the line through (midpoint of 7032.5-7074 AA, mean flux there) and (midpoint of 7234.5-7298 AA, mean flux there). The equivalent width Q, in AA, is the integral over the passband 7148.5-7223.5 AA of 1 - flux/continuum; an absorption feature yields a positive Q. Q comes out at 1.1 AA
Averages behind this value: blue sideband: 15.6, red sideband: 15.3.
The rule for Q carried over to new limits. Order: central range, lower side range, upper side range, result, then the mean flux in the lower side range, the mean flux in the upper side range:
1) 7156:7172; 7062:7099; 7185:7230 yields -0.2 AA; 15.1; 15.2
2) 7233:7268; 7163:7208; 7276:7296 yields 0.6 AA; 15.1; 15.5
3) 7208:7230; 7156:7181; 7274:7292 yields 0.1 AA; 15.2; 15.5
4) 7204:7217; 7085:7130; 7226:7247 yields -0.7 AA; 14.7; 14.6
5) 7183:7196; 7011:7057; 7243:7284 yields 0.1 AA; 15.1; 15.6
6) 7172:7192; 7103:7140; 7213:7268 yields -0.4 AA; 14.5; 15.1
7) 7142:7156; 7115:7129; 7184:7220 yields -0.4 AA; 14.7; 15.3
